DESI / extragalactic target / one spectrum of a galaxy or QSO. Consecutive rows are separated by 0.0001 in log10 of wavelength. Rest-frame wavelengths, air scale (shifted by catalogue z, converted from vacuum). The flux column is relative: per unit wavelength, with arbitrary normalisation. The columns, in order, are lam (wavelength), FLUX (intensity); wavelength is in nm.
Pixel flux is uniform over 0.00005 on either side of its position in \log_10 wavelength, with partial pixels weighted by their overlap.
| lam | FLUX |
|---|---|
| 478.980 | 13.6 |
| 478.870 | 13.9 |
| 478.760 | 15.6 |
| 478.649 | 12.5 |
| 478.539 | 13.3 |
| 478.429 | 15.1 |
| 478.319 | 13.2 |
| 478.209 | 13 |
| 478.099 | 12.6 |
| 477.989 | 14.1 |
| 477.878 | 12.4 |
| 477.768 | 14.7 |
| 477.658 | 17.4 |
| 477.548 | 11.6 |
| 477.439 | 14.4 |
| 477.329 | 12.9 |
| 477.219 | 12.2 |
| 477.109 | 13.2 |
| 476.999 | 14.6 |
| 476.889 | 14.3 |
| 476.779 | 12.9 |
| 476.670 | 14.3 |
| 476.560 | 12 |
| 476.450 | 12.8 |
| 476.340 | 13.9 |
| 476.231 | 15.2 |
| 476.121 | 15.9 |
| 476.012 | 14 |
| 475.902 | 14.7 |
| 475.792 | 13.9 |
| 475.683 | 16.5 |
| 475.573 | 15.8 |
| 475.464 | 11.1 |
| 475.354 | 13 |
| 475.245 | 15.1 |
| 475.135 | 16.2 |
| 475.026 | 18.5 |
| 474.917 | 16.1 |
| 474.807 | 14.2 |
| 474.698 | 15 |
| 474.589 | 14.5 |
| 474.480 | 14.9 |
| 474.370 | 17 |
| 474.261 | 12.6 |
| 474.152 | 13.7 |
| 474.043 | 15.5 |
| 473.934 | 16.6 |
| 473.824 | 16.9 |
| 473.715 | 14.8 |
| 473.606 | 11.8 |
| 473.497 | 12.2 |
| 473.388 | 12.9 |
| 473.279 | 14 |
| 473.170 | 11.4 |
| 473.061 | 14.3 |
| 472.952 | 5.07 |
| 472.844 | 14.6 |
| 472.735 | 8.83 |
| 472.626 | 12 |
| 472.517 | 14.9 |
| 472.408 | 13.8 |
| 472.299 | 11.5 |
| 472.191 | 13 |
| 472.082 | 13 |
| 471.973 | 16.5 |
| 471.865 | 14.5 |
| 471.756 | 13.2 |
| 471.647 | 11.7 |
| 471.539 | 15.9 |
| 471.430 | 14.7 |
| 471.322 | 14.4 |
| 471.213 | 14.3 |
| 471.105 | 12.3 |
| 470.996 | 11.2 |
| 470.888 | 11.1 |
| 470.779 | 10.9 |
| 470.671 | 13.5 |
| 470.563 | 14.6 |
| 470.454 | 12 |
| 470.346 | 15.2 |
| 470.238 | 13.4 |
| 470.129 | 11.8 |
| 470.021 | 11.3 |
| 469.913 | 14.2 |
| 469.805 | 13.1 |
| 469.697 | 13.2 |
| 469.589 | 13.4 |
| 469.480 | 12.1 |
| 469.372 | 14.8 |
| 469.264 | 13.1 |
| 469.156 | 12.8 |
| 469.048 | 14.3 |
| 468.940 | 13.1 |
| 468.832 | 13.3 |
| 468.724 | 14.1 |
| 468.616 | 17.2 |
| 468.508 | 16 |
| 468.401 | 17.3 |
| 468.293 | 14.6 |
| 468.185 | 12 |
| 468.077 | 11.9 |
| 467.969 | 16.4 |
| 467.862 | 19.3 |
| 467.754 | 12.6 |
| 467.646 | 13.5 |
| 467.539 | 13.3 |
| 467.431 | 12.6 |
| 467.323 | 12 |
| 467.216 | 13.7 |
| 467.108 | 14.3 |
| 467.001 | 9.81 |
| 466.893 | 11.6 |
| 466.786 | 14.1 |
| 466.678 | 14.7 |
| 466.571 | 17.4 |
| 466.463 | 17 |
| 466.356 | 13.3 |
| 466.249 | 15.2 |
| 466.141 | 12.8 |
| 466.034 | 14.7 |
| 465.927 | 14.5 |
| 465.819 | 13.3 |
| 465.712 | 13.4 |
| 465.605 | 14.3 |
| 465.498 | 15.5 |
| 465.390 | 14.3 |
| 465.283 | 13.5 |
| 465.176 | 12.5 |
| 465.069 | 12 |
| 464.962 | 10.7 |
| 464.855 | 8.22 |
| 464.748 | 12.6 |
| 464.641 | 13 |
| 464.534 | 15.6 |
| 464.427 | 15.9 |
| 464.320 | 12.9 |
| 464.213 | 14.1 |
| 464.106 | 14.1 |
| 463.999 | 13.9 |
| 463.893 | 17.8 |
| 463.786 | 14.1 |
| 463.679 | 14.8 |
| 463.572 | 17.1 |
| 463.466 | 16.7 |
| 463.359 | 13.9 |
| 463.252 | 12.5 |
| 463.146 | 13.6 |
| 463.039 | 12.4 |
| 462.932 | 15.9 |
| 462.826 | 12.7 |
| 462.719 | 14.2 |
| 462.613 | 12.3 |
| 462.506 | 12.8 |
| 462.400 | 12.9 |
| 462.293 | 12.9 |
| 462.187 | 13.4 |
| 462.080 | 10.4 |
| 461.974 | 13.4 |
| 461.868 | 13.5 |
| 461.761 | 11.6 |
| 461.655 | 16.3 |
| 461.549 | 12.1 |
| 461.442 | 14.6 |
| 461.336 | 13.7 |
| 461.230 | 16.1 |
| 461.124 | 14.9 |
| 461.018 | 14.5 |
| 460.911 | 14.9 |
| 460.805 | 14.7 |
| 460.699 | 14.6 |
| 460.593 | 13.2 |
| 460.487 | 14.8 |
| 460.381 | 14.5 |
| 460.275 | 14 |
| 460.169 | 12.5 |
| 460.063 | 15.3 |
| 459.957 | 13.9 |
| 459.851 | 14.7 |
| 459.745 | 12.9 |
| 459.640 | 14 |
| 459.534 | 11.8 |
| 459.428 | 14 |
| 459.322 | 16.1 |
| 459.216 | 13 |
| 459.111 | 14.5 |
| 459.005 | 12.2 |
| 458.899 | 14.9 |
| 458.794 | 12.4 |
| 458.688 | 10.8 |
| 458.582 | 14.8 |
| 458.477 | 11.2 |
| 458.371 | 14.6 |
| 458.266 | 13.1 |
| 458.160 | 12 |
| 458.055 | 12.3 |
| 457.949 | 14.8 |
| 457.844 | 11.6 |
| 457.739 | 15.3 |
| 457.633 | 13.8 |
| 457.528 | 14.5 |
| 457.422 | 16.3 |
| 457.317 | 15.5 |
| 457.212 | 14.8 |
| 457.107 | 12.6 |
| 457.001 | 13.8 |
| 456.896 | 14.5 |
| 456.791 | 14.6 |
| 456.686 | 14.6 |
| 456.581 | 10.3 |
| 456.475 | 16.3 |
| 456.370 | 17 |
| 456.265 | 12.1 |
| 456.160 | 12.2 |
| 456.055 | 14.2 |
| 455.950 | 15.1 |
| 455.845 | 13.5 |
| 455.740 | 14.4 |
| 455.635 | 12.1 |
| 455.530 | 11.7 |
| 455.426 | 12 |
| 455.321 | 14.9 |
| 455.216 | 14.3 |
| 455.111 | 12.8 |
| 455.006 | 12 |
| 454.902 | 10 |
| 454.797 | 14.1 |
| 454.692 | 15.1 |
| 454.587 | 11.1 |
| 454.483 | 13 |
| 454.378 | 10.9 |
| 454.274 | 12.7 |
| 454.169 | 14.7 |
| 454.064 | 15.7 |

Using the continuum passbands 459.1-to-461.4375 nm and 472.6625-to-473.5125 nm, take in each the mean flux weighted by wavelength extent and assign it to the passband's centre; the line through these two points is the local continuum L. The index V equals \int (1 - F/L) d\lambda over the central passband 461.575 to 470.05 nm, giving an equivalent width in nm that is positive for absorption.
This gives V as -0.46 nm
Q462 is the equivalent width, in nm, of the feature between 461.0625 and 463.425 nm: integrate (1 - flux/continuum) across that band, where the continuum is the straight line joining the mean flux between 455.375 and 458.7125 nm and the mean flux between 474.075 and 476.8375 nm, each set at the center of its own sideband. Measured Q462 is 0.074 nm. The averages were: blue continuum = 13.7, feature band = 13.5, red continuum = 14.6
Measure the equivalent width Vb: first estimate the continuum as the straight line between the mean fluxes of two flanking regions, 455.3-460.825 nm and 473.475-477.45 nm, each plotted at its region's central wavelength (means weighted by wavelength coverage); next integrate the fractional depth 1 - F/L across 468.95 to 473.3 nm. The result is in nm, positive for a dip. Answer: 0.386 nm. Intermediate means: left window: 13.7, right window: 14.4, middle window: 13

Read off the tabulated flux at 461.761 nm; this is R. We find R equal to 11.6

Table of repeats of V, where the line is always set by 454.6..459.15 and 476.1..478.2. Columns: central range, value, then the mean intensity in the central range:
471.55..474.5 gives 0.059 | 13.4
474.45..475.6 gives -0.104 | 14.9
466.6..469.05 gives -0.069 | 14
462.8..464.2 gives -0.103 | 14.6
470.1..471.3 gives 0.073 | 12.8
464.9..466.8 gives -0.059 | 14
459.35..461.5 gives -0.099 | 14.2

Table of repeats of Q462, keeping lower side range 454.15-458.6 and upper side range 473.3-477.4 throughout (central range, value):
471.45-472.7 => 0.055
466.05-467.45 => 0.019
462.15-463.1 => 0.035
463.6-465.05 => 0.018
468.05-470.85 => 0.101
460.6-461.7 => -0.068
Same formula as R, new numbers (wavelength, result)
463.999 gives 13.9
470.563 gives 14.6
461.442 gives 14.6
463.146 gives 13.6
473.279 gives 14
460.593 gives 13.2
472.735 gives 8.83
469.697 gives 13.2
